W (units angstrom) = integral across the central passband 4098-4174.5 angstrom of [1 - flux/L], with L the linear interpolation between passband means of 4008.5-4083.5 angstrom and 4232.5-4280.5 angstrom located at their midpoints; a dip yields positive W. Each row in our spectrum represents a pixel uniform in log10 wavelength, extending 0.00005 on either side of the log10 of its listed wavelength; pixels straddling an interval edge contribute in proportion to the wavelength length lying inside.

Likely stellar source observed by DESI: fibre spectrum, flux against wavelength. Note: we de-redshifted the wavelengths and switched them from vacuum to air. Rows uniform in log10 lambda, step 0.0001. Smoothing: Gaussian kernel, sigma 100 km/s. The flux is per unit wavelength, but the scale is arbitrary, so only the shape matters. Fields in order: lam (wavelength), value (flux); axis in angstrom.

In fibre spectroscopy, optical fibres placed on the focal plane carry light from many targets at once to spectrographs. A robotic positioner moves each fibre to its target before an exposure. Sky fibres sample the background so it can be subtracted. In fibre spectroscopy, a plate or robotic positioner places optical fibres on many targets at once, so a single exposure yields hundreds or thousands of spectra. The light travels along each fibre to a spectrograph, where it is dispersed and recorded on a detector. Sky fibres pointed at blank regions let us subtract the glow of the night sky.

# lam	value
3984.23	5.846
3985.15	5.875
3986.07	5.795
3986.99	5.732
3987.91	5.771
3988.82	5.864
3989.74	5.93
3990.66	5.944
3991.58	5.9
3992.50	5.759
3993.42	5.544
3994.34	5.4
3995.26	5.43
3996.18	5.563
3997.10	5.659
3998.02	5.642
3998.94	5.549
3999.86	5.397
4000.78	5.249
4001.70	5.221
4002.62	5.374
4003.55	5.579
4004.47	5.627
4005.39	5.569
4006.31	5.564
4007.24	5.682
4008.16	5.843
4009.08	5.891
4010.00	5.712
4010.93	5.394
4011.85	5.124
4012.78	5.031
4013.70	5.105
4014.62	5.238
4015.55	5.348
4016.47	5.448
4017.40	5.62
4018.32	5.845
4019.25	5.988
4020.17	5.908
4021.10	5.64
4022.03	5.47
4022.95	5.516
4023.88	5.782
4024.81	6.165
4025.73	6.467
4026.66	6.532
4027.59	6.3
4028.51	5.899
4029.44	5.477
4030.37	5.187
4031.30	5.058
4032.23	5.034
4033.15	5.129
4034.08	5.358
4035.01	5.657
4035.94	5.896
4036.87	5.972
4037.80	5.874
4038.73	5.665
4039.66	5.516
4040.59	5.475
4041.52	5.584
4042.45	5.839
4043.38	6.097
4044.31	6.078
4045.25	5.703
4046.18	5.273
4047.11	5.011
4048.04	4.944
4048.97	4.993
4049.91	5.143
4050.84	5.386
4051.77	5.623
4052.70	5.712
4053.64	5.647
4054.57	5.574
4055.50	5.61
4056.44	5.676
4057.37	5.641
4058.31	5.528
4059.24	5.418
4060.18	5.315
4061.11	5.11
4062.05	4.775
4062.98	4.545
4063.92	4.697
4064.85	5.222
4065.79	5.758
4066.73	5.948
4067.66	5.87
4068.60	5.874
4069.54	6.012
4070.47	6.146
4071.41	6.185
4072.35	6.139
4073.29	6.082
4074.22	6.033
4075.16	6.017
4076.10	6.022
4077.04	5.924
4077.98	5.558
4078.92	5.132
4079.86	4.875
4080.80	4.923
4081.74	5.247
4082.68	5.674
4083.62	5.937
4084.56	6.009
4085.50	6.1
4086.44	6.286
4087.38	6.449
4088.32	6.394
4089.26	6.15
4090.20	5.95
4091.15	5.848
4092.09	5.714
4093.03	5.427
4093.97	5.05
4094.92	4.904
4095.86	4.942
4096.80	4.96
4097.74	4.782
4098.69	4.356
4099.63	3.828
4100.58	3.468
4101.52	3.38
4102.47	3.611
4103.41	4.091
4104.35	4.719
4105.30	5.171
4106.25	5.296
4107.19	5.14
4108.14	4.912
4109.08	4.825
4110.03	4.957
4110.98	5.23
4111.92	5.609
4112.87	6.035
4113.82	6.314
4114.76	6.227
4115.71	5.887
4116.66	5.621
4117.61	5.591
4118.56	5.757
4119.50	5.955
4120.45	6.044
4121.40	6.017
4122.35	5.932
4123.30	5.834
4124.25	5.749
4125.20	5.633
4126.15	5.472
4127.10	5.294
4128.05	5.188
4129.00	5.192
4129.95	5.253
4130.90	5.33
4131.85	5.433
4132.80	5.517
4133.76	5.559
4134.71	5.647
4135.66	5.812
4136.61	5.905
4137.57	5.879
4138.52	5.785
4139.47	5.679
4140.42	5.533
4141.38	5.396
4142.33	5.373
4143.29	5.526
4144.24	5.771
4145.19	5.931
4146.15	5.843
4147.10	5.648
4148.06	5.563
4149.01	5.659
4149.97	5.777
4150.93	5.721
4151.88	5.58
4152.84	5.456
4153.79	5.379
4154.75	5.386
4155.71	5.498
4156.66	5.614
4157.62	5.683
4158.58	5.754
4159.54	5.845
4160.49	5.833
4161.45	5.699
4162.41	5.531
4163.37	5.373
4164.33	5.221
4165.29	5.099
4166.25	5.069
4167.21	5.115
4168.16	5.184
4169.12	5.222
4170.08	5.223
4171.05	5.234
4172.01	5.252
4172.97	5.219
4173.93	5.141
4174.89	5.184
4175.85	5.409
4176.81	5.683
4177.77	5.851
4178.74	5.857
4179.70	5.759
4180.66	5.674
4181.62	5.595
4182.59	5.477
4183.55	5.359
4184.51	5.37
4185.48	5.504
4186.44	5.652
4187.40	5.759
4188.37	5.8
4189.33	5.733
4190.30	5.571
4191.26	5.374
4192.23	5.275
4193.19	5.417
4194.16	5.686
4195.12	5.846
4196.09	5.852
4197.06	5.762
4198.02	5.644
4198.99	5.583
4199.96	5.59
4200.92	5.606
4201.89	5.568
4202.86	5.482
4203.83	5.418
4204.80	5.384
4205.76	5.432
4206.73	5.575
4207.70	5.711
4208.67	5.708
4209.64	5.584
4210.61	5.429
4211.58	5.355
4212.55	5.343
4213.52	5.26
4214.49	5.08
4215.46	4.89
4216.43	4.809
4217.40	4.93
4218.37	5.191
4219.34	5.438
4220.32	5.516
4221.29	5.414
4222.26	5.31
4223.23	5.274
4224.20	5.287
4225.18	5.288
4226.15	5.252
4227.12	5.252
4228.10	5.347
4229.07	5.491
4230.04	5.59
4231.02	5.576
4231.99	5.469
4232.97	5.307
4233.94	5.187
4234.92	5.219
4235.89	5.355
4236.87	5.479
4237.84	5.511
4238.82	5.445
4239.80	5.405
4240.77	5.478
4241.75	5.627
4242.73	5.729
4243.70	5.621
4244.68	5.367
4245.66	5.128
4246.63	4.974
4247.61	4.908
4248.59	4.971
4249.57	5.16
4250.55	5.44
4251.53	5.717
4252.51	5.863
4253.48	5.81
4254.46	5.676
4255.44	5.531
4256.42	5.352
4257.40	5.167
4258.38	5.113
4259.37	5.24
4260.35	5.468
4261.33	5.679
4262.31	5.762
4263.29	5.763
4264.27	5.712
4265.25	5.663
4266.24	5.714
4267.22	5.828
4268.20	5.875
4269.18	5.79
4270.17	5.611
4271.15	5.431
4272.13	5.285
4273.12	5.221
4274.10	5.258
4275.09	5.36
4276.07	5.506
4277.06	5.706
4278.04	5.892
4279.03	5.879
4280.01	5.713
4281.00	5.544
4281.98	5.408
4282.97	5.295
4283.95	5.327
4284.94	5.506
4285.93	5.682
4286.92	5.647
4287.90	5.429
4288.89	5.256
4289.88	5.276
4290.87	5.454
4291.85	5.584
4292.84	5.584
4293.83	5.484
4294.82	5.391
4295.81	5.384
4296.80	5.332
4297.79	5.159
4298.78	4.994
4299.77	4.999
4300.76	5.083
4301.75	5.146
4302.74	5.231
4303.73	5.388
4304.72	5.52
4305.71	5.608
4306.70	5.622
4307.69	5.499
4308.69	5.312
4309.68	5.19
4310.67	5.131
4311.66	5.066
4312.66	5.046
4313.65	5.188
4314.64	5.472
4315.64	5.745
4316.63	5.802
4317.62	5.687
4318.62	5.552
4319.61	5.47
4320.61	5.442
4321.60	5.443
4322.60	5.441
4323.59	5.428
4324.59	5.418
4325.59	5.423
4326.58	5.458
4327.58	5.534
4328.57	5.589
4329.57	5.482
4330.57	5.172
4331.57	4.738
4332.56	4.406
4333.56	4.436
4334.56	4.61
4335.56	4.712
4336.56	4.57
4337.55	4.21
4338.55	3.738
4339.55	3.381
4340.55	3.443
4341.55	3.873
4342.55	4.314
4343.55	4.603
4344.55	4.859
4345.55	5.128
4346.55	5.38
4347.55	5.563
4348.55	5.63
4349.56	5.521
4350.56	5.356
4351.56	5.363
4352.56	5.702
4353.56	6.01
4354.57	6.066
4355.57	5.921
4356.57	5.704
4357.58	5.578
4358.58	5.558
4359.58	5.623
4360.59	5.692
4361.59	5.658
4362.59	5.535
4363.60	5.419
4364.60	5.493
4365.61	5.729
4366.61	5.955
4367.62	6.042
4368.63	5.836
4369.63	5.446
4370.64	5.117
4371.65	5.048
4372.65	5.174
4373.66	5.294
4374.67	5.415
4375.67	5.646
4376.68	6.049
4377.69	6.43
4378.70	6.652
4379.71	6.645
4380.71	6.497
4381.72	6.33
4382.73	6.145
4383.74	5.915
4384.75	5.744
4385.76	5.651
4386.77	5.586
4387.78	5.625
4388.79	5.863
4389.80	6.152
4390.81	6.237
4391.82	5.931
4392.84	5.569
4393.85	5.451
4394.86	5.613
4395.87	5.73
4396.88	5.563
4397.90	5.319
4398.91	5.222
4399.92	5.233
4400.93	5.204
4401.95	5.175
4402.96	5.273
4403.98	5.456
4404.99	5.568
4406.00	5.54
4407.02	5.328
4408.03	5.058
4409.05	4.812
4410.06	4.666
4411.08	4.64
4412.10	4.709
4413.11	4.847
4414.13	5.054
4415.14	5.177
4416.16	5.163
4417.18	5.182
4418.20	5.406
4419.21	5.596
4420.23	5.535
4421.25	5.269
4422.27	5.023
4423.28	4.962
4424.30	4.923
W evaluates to 2.0 angstrom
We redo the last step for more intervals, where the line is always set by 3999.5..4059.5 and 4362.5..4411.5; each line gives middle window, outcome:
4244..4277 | 0.8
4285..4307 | 0.9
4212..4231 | 1.1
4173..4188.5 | 0.1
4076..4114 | 2.4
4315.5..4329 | 0.2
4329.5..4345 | 3.4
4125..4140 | 0.1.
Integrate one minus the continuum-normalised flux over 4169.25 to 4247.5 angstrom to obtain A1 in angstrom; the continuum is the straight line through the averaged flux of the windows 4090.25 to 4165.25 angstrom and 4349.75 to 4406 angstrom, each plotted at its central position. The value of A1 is 0.8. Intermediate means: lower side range 5.4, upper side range 5.69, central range 5.44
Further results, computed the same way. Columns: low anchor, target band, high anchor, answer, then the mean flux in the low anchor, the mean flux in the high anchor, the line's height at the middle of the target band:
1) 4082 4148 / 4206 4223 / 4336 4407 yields 0.4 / 5.45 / 5.47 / 5.46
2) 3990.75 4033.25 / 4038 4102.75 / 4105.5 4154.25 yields 1.7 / 5.59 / 5.6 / 5.6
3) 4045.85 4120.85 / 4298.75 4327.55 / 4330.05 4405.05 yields 0.1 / 5.41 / 5.41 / 5.41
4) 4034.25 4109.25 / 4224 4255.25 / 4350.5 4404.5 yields 0.9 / 5.42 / 5.7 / 5.57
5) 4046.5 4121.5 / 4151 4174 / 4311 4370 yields -0.2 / 5.42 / 5.25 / 5.37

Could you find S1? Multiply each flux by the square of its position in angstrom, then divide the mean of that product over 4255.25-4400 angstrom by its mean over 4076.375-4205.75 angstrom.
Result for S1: 1.1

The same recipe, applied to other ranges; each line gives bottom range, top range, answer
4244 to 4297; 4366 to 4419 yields 1.07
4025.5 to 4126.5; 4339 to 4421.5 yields 1.15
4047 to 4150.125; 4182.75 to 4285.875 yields 1.07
